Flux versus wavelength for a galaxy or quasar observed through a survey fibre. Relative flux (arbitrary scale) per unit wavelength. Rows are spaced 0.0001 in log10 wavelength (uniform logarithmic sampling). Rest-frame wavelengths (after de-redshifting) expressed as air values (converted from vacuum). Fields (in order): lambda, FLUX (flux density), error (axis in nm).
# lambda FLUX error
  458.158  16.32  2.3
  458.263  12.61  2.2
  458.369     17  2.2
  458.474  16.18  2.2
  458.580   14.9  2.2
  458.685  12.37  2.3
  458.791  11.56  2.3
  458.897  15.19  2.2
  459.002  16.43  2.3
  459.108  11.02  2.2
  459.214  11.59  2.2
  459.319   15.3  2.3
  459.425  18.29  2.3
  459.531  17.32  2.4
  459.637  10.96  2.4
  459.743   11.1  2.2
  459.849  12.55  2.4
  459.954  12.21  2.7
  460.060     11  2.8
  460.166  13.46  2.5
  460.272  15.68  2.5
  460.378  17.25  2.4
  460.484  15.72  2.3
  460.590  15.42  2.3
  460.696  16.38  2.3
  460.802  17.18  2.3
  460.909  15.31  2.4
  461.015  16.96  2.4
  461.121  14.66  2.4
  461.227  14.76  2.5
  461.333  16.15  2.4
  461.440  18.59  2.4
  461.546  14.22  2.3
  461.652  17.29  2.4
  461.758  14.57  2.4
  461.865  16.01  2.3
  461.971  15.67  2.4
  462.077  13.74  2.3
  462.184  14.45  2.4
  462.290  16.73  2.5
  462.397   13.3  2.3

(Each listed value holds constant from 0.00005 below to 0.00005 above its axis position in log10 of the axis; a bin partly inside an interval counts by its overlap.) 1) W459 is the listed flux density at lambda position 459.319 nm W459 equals 15.3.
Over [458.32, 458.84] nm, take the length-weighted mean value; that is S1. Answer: 14.4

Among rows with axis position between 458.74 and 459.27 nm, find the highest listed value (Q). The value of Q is 16.43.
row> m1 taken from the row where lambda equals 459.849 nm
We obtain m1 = 12.55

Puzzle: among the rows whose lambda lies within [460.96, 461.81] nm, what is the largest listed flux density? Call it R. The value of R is 18.59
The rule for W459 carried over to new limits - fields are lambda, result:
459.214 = 11.59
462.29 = 16.73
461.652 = 17.29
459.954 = 12.21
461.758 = 14.57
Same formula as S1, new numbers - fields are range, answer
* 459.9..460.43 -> 13.9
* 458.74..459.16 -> 13.6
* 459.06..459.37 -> 12.7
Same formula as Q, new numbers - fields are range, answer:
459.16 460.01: 18.29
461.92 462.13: 15.67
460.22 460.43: 17.25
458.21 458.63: 17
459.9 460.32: 15.68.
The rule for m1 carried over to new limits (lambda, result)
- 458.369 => 17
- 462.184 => 14.45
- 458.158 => 16.32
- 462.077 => 13.74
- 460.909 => 15.31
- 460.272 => 15.68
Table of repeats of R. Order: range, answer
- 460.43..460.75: 16.38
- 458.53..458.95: 15.19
